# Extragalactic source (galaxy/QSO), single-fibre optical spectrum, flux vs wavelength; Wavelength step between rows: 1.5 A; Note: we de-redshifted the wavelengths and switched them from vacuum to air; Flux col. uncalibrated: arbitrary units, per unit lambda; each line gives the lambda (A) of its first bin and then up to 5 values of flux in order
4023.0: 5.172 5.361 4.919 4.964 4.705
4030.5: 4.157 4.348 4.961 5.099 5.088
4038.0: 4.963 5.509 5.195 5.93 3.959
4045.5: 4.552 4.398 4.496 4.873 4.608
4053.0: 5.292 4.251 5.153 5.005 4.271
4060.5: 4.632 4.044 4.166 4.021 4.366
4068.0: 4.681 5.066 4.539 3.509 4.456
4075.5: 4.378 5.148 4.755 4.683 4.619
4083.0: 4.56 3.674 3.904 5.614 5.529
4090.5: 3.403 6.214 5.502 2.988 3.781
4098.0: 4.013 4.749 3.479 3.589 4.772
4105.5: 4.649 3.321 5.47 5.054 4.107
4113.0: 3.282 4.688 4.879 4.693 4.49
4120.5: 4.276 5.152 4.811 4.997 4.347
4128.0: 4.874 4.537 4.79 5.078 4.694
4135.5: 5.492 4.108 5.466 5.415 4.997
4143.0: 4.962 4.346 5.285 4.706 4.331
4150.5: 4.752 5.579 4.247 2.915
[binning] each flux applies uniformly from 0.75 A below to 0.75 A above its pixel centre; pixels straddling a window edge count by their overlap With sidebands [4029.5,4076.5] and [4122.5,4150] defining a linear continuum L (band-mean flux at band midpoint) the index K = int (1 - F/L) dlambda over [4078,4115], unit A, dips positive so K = 2.6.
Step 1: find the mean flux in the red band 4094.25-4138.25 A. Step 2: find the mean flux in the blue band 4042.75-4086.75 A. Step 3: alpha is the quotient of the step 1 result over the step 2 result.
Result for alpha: 1.0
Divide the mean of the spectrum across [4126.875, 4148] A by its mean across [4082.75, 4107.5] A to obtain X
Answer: 1.13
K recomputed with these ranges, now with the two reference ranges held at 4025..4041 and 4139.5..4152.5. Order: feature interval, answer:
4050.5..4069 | 1.3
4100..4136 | 2.5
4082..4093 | 0.4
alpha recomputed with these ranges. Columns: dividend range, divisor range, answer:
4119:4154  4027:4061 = 1.01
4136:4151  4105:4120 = 1.09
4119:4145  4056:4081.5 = 1.07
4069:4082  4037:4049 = 0.93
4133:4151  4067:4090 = 1.06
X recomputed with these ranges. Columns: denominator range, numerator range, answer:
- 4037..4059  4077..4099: 0.94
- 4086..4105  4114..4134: 1.06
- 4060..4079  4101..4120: 0.99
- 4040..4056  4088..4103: 0.91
